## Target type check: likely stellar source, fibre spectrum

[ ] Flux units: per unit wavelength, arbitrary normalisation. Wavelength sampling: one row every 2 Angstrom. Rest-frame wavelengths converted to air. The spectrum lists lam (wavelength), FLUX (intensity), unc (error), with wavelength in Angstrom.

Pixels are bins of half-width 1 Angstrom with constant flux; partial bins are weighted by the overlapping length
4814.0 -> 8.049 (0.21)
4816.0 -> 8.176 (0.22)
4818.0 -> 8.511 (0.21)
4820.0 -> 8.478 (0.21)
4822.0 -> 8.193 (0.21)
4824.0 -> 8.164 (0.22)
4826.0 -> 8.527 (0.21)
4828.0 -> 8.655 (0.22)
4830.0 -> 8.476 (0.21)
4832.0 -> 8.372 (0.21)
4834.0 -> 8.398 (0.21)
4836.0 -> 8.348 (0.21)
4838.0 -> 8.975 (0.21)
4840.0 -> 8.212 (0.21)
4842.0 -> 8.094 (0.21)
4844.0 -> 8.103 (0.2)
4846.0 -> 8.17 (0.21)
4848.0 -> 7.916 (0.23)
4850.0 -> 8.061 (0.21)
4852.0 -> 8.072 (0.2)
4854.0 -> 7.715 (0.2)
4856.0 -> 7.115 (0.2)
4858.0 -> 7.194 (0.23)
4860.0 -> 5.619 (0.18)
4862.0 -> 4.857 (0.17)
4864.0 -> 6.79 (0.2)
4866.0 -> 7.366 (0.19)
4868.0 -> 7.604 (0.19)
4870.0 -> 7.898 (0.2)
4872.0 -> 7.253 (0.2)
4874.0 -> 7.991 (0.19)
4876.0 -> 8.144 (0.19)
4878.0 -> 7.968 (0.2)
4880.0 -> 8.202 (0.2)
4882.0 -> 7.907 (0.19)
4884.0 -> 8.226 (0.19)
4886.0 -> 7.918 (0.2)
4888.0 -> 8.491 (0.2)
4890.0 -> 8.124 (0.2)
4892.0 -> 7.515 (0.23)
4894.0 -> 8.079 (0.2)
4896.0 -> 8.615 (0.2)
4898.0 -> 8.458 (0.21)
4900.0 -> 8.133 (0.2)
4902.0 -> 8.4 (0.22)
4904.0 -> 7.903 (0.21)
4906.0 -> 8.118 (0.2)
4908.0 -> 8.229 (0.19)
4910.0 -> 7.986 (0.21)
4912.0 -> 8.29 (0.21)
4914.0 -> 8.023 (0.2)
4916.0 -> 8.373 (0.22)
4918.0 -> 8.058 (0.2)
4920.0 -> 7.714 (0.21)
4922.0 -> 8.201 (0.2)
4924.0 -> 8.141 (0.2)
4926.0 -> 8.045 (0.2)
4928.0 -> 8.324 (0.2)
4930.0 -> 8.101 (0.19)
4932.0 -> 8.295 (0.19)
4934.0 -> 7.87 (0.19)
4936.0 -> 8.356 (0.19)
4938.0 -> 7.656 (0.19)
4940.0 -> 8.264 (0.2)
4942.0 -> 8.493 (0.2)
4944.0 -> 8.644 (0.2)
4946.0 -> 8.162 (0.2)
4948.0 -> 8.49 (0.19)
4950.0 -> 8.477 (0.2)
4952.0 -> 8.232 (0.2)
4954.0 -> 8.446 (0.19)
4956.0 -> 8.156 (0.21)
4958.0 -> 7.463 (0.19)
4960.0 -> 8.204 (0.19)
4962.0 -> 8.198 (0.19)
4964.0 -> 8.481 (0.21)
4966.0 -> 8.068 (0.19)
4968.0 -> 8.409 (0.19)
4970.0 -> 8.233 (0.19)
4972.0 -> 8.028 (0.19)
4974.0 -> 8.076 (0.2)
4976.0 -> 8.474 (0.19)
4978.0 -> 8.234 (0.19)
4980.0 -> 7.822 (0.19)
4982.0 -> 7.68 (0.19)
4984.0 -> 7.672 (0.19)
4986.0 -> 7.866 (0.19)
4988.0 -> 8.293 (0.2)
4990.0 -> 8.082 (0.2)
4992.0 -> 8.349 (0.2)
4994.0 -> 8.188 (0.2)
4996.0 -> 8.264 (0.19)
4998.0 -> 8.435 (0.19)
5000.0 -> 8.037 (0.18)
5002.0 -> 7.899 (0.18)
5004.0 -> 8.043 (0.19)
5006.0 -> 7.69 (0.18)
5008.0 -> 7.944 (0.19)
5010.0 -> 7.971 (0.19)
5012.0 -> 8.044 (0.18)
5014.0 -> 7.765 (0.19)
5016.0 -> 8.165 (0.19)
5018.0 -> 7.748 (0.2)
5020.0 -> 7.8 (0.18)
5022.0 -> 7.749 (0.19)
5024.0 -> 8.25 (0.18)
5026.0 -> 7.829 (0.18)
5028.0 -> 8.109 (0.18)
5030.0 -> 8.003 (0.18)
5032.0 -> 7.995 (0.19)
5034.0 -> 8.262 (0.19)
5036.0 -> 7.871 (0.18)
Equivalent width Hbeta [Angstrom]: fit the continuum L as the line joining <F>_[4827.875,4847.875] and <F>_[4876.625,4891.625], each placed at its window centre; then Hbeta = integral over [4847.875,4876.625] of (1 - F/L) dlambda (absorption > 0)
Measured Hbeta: 3.3 Angstrom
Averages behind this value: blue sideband 8.35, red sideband 8.09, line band 7.28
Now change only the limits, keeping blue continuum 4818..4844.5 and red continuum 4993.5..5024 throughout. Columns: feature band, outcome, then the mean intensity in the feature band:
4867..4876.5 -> 0.62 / 7.76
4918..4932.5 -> 0.13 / 8.11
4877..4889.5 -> 0.24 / 8.12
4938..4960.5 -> -0.35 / 8.25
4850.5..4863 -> 2.28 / 6.81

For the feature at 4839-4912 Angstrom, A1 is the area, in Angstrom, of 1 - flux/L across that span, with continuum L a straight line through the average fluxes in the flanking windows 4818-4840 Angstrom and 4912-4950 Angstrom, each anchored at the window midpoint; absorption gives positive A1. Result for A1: 4.7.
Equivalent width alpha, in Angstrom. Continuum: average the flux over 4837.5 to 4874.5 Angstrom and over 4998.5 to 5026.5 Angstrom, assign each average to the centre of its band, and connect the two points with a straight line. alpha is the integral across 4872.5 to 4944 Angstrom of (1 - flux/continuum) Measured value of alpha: -4.56 Angstrom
